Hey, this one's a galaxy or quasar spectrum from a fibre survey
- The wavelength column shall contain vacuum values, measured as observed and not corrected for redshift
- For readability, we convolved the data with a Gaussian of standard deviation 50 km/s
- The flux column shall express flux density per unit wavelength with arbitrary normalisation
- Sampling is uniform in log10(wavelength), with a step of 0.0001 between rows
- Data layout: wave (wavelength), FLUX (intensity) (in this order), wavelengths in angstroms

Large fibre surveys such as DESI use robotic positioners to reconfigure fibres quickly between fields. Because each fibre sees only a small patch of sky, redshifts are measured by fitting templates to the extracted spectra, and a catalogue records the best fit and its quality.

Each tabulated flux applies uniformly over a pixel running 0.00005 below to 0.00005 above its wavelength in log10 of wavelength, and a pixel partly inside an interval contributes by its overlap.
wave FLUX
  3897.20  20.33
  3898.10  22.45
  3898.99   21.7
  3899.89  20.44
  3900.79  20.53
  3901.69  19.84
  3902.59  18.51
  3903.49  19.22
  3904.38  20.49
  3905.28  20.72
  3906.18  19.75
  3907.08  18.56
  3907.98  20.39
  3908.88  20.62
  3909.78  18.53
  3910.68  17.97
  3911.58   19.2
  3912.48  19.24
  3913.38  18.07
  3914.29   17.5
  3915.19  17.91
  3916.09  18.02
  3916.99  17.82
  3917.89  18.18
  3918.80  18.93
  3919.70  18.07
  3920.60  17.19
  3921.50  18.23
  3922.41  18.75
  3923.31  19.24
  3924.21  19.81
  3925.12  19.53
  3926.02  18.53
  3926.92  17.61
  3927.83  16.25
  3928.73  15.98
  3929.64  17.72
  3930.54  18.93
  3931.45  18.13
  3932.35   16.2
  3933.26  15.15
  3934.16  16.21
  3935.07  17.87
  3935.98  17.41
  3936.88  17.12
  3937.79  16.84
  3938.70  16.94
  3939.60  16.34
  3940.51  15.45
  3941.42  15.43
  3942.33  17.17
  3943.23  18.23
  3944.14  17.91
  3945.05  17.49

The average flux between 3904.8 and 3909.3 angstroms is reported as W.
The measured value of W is 20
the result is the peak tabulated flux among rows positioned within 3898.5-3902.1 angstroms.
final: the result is 21.7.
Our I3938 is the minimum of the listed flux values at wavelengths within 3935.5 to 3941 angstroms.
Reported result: 15.45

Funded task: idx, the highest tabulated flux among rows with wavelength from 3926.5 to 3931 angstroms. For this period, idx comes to 18.93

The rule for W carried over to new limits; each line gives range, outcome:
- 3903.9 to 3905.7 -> 20.7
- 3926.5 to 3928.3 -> 16.9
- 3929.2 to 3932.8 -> 17.8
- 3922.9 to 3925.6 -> 19.5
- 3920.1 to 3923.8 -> 18.4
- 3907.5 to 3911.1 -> 19.4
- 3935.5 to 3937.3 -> 17.3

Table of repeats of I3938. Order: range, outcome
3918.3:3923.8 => 17.19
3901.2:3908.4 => 18.51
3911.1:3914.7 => 17.5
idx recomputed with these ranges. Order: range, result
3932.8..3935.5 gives 17.87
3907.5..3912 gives 20.62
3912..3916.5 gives 19.24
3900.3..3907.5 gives 20.72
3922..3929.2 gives 19.81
